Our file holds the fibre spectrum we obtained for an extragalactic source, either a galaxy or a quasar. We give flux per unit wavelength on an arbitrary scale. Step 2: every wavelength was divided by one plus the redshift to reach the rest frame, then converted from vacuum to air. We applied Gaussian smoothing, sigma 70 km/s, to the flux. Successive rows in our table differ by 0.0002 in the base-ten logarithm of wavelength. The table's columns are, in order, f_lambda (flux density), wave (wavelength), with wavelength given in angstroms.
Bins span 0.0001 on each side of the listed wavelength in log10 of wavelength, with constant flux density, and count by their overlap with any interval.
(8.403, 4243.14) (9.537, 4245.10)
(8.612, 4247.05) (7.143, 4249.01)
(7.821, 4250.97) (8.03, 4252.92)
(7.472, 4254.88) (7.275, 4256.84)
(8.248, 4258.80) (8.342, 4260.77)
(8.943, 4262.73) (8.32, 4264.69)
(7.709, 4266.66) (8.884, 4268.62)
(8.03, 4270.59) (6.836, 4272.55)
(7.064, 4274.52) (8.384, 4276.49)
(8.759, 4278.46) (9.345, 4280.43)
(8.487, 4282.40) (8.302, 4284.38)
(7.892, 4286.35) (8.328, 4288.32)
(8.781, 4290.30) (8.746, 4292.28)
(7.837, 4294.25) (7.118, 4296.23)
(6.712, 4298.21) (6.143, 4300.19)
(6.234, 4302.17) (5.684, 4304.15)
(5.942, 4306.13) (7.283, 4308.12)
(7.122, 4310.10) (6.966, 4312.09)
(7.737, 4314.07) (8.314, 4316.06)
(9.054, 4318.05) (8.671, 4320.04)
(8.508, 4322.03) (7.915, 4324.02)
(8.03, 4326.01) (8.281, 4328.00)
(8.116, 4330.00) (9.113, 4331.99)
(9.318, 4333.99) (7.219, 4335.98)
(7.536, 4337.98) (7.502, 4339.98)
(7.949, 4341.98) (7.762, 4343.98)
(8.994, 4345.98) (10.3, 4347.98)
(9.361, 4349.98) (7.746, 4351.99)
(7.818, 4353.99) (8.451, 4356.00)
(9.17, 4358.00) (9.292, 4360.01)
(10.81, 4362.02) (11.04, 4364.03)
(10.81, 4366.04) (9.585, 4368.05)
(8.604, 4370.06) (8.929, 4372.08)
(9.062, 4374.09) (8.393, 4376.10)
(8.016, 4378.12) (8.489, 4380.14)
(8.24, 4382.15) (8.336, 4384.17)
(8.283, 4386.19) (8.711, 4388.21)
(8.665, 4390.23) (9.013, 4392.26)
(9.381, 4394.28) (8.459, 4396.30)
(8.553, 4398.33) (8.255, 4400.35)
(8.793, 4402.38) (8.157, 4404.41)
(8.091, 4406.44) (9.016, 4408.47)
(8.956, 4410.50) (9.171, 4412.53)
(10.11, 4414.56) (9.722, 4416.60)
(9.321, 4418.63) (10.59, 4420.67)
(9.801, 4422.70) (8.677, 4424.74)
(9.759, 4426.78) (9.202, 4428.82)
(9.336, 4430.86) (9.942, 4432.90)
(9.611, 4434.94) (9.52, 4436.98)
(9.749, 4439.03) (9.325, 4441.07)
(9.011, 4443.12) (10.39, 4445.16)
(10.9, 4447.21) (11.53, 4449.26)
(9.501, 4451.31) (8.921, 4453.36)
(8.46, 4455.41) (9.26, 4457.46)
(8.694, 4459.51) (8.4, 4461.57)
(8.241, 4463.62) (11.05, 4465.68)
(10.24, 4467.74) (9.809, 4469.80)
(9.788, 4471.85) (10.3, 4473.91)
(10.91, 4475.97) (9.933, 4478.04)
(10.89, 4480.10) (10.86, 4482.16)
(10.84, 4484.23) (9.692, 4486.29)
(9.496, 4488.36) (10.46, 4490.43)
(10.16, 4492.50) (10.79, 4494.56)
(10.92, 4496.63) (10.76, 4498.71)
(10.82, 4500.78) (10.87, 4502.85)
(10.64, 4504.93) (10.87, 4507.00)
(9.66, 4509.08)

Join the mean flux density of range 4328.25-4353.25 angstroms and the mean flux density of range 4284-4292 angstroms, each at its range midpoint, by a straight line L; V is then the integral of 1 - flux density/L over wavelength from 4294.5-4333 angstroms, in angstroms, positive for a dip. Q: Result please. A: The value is 3.9 angstroms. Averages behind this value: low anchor 8.36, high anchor 8.4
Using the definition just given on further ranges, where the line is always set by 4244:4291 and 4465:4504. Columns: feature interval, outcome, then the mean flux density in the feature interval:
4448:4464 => 1.5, 9.19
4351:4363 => 0.3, 8.88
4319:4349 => 1.8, 8.35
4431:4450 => 0.1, 9.95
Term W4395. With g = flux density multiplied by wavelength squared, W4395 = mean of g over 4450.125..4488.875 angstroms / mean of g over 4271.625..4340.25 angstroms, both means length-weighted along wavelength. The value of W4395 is 1.35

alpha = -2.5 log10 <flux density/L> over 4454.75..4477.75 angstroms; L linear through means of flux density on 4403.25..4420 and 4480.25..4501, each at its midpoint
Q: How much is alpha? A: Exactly 0.05 mag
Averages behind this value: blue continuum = 9.09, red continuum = 10.5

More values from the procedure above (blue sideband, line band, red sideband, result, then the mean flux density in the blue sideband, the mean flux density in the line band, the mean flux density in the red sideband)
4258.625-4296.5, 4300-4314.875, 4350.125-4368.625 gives 0.29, 8.24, 6.65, 9.41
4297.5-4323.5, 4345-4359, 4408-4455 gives -0.10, 7.28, 8.84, 9.65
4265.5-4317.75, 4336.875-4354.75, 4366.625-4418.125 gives -0.01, 7.66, 8.33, 8.78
